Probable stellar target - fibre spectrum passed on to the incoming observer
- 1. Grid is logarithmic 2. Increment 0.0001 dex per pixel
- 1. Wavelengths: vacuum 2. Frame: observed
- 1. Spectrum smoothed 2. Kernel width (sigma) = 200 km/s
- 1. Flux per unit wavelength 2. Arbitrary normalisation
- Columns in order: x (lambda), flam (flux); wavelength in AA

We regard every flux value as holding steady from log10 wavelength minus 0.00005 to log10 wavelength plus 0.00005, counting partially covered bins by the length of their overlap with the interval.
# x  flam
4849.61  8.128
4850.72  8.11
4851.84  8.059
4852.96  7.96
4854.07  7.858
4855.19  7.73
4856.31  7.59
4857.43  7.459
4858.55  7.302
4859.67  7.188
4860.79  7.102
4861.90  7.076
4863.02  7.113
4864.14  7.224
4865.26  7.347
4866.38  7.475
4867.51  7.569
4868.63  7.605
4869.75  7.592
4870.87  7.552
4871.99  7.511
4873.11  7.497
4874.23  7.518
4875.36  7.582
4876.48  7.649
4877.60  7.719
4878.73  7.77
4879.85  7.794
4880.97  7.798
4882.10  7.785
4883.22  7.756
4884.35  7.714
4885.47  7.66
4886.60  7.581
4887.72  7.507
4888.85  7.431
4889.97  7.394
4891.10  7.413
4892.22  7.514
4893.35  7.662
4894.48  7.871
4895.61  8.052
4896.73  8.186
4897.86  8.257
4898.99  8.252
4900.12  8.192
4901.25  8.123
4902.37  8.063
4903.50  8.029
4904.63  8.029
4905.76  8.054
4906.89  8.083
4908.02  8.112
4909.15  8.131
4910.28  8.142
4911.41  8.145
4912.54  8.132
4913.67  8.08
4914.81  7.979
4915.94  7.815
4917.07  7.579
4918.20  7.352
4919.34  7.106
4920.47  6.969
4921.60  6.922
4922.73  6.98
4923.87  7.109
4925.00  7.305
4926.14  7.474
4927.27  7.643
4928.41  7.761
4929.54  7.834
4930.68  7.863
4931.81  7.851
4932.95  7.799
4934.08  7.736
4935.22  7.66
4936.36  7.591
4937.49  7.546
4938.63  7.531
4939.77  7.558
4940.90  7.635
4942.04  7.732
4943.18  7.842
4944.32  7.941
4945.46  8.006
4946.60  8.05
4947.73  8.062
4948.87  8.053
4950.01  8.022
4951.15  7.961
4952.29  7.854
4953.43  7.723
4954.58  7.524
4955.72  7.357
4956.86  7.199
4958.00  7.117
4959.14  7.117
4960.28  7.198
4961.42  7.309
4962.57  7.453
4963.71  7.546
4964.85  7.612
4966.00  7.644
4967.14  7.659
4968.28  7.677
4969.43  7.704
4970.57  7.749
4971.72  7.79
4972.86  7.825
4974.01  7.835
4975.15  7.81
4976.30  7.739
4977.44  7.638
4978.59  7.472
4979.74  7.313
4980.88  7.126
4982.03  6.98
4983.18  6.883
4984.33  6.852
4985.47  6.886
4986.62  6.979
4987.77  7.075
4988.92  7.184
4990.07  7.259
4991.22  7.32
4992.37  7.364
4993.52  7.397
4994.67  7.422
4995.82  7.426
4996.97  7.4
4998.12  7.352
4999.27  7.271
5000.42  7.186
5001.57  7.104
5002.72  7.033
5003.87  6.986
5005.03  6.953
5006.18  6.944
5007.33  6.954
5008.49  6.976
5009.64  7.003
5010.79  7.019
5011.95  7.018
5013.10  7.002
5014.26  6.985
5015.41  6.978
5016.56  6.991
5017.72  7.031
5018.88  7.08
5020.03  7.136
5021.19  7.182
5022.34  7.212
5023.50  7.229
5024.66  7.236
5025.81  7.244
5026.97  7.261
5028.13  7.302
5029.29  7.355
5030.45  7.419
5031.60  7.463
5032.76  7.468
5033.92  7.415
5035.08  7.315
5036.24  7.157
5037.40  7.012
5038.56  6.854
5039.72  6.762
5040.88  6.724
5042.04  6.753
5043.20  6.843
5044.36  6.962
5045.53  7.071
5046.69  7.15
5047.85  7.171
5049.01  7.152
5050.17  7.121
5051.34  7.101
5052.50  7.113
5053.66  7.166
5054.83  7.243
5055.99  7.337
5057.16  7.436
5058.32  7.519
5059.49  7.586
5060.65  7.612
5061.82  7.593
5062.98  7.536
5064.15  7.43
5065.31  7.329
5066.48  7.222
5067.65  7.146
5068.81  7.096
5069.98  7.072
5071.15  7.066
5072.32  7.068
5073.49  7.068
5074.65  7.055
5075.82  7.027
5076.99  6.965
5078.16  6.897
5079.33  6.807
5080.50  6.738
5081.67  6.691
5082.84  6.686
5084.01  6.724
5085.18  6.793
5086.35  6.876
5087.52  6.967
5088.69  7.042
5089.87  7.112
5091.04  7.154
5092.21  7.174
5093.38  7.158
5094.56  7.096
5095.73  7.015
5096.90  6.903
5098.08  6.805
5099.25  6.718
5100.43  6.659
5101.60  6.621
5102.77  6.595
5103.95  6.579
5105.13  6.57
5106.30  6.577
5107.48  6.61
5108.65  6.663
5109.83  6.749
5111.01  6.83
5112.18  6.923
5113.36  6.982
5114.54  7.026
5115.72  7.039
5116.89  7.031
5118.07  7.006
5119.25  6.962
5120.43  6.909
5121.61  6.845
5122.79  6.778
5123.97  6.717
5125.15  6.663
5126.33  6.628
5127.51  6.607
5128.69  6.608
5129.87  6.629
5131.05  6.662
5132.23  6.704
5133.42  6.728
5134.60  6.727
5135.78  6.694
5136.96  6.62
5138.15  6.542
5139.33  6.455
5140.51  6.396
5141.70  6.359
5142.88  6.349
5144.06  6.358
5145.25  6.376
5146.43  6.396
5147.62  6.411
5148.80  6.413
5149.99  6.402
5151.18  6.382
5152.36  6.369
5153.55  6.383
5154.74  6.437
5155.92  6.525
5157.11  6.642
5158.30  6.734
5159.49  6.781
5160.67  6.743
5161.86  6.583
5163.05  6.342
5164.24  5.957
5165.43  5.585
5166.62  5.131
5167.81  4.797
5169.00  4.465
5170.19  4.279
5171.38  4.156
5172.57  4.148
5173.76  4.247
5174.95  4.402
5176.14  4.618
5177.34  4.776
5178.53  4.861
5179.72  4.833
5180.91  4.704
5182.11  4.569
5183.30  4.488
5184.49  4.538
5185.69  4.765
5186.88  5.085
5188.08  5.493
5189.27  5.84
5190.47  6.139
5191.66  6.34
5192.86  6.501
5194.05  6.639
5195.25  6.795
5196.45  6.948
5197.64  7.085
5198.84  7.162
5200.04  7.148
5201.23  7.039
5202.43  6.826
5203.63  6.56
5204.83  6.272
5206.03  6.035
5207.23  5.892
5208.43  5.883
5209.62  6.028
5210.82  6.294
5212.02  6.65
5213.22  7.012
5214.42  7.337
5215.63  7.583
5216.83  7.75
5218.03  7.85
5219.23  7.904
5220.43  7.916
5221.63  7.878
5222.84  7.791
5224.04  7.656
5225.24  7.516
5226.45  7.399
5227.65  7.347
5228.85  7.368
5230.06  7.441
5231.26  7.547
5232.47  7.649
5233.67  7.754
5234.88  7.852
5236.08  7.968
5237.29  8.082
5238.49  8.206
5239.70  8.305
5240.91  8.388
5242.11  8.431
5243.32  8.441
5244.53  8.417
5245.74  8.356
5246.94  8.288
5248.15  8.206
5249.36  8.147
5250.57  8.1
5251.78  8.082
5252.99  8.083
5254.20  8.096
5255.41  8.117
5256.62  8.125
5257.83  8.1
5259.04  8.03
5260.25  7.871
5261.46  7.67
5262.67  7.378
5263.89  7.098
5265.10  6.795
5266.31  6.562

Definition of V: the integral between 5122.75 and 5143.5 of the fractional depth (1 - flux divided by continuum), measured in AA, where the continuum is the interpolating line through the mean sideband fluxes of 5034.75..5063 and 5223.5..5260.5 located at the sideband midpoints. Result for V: 2.5 AA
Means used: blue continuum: 7.16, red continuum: 7.98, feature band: 6.6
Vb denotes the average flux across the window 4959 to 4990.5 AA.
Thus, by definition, 7.41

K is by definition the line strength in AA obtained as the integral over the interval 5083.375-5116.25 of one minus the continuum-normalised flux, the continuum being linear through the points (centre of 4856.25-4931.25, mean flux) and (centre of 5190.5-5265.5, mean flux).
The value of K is 3.0 AA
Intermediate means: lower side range 7.66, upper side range 7.47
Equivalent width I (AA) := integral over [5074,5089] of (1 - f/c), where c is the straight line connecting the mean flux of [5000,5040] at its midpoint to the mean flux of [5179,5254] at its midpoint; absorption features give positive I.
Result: 0.5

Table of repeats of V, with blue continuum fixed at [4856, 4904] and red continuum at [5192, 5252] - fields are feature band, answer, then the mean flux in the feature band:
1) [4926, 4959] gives -0.5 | 7.72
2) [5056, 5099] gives 2.4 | 7.1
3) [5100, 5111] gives 1.3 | 6.64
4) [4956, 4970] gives 0.3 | 7.44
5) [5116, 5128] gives 1.1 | 6.82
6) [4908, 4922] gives -0.2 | 7.72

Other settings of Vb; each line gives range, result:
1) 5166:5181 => 4.57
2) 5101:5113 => 6.68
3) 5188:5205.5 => 6.62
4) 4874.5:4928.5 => 7.74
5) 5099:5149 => 6.67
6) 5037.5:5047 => 6.89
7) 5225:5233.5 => 7.48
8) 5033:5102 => 7.07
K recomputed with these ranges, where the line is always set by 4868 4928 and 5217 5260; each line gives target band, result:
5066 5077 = 1.1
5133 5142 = 1.5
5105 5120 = 1.9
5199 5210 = 2.1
